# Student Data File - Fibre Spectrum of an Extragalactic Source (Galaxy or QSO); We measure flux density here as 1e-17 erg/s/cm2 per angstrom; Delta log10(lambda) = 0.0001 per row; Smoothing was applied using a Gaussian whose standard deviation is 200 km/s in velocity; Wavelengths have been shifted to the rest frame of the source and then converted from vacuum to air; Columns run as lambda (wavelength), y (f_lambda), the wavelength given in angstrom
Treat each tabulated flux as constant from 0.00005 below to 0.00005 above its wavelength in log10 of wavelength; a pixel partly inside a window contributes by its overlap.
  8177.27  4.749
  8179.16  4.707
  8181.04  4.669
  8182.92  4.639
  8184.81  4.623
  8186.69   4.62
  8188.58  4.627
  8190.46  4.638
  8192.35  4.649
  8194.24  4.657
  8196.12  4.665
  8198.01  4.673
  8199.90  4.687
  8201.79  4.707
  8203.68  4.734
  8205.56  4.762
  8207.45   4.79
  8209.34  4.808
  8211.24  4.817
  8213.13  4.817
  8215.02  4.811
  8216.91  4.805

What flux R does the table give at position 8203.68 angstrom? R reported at 4.734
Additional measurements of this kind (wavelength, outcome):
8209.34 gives 4.808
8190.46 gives 4.638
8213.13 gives 4.817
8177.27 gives 4.749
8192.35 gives 4.649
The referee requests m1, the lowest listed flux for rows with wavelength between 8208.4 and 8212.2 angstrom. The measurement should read 4.808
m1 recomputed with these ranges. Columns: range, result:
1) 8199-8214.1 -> 4.687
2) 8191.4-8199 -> 4.649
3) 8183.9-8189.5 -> 4.62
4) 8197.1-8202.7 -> 4.673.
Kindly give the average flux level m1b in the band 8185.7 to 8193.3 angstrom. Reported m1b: 4.63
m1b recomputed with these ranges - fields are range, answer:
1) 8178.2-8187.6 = 4.65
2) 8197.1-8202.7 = 4.69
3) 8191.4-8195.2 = 4.65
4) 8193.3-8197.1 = 4.67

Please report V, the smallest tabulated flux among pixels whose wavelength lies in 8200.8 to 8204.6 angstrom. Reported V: 4.707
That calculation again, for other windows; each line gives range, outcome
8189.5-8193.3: 4.638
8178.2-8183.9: 4.639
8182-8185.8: 4.623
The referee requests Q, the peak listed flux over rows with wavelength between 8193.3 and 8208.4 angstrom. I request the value 4.79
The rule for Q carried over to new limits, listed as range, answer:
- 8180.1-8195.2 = 4.669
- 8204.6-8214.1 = 4.817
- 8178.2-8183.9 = 4.707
